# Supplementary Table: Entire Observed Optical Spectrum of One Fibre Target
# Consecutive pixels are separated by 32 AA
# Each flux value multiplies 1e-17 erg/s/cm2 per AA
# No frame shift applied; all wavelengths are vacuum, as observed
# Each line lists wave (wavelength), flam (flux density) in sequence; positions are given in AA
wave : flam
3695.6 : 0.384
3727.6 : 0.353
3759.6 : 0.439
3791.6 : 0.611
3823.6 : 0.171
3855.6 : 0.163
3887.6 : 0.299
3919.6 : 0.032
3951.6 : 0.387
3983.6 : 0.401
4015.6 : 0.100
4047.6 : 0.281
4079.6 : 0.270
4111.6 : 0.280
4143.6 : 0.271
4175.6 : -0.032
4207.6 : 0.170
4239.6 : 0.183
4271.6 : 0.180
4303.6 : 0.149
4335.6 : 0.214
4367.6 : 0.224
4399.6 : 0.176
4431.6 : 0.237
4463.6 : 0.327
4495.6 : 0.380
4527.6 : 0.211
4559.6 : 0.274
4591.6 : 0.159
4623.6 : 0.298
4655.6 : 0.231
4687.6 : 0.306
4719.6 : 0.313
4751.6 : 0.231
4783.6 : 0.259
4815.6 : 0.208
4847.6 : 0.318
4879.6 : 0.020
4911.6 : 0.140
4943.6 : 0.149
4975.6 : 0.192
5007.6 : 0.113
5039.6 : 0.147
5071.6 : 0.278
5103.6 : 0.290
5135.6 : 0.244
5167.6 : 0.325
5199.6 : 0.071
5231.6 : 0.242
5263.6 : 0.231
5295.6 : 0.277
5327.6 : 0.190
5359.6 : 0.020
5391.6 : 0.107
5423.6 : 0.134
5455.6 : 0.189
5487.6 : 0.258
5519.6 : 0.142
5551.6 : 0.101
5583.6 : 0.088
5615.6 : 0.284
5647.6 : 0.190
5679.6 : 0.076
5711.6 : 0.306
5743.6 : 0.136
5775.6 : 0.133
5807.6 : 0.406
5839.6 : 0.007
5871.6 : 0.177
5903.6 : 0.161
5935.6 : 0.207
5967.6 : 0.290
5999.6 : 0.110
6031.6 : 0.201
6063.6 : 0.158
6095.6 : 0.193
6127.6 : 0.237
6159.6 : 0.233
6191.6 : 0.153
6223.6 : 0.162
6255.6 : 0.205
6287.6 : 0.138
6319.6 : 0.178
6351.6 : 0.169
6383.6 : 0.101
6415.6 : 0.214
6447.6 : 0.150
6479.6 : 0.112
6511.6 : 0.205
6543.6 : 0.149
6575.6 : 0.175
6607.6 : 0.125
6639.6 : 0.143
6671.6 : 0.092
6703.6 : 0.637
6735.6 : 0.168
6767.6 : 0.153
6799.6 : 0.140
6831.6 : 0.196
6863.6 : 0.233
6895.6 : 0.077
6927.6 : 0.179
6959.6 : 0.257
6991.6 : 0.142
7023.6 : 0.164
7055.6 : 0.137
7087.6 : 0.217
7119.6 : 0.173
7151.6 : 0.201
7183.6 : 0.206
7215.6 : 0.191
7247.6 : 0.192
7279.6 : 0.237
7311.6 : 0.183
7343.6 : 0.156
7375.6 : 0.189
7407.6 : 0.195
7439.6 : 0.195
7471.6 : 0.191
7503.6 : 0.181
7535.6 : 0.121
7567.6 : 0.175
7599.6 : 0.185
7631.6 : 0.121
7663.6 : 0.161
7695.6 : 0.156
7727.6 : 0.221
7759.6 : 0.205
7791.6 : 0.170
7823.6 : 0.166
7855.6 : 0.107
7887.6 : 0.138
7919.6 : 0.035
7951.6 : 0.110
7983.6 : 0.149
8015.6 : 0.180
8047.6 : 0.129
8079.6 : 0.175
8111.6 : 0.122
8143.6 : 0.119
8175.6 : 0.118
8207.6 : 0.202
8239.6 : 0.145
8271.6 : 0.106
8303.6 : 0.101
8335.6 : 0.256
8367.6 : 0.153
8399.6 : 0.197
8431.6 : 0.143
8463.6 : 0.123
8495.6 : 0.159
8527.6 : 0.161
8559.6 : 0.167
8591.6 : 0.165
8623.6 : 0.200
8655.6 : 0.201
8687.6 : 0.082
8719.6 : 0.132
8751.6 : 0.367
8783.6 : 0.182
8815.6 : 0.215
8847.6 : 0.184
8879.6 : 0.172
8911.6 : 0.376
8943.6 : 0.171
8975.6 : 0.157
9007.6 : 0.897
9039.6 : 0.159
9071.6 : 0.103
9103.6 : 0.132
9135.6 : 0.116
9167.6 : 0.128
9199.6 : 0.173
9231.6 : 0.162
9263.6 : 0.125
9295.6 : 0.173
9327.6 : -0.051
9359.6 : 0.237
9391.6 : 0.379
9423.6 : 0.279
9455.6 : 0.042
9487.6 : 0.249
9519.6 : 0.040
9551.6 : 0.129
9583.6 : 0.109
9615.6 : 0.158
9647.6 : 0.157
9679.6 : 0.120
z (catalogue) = 0.798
